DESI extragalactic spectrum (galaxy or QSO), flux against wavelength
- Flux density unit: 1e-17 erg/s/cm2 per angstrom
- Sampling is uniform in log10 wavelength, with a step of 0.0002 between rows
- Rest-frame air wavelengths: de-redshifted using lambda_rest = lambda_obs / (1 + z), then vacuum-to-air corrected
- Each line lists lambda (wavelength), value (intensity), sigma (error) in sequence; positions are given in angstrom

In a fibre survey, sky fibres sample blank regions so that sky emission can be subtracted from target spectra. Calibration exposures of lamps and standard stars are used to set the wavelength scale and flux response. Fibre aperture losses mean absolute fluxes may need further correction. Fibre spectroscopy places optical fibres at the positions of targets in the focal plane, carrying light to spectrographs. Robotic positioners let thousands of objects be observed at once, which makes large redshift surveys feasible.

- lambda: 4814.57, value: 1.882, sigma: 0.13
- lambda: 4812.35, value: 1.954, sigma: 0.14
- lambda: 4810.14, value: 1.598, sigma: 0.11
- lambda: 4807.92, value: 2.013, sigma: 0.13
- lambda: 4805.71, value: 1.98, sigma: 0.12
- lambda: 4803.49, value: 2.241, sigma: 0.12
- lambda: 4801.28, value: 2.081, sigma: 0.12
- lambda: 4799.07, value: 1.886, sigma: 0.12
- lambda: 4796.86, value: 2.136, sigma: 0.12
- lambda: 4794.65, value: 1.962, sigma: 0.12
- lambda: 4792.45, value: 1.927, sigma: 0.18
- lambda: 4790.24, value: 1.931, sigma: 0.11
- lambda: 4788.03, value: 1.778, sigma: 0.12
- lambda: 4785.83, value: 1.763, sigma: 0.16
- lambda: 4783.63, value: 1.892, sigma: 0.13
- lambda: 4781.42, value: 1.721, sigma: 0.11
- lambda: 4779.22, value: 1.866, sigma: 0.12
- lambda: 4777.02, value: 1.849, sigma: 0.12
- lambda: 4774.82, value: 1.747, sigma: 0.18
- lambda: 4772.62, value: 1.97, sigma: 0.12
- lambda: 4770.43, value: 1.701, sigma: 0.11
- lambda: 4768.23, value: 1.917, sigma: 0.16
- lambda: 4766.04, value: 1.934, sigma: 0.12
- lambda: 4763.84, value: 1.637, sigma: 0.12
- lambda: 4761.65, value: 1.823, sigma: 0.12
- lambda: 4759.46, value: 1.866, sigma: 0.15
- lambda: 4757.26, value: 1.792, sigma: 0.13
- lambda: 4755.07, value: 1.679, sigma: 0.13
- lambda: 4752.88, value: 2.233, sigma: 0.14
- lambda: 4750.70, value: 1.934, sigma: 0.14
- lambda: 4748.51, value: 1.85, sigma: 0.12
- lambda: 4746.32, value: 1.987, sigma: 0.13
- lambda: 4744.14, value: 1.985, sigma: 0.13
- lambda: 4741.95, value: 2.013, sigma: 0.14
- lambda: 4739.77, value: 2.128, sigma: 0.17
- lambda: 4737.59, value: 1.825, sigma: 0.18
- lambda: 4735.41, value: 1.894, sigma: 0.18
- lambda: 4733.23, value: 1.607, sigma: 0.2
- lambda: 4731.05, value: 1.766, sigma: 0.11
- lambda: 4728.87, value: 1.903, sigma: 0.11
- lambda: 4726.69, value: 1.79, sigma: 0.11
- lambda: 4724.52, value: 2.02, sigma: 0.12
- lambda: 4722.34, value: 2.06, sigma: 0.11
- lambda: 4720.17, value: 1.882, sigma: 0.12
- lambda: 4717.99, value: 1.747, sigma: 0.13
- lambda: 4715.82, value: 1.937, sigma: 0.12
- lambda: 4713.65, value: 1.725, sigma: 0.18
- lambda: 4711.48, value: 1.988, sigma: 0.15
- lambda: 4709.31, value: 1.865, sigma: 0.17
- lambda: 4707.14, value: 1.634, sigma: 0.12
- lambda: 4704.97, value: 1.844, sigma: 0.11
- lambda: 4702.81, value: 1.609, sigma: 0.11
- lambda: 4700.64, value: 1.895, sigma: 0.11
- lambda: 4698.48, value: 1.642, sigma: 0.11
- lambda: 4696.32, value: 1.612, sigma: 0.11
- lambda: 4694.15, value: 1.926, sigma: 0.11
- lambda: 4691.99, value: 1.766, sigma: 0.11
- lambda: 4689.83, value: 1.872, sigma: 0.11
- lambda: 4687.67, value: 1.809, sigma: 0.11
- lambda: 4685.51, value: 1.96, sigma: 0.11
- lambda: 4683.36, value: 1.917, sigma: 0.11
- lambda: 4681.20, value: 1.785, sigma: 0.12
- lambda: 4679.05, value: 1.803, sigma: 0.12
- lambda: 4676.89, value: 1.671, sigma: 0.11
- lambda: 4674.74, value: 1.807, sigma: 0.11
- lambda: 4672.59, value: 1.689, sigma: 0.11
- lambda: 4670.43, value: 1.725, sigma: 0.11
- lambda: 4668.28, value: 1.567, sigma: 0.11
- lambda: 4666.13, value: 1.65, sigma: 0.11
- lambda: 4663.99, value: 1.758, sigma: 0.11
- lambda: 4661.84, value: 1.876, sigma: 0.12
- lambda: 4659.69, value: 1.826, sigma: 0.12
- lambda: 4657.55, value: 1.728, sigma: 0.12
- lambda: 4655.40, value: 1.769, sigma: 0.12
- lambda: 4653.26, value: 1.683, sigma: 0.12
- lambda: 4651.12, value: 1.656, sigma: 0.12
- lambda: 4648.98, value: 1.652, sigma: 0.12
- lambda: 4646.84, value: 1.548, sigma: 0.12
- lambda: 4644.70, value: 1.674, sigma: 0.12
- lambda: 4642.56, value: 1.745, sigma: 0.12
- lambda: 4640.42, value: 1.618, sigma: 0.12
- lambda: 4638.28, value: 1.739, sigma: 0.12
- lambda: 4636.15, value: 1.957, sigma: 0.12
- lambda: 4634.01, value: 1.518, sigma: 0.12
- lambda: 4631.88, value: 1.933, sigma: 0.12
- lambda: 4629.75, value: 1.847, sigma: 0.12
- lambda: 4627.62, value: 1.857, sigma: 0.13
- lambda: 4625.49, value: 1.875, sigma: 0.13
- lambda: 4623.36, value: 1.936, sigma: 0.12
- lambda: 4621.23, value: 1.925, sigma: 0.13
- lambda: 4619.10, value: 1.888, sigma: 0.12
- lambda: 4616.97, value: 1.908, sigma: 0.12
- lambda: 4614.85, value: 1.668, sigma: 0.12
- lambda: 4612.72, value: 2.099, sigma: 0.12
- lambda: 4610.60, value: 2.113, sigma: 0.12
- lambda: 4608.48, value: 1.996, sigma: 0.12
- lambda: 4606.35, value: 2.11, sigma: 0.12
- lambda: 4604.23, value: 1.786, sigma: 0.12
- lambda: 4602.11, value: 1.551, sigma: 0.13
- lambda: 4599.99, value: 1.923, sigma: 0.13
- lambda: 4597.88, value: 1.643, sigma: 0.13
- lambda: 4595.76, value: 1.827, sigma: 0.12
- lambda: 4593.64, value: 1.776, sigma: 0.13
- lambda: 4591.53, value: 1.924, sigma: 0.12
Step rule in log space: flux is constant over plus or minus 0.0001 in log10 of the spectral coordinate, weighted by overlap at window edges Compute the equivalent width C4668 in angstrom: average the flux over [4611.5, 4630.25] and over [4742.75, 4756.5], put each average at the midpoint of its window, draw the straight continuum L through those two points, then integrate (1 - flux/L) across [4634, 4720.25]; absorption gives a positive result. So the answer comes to 7.0 angstrom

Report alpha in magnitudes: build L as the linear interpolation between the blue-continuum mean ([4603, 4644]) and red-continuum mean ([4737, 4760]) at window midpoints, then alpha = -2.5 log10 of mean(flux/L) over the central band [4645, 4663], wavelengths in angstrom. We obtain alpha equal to 0.10 mag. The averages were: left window 1.87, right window 1.94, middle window 1.72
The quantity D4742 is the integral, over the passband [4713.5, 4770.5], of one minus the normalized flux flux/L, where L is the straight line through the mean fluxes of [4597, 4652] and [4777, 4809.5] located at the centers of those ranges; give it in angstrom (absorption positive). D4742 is 0.5 angstrom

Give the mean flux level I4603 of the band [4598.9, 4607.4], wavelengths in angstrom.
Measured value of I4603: 1.84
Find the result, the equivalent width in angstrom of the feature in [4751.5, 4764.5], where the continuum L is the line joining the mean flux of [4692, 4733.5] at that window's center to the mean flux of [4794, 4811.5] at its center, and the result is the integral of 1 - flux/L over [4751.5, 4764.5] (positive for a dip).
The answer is 0.37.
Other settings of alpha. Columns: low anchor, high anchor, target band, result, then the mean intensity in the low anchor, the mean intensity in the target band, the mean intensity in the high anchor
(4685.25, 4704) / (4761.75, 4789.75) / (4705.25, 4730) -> -0.04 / 1.78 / 1.87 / 1.82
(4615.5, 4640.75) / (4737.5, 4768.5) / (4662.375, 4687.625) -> 0.06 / 1.84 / 1.76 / 1.91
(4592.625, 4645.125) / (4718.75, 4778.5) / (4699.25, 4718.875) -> 0.04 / 1.84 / 1.8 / 1.88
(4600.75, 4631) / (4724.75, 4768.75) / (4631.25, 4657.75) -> 0.11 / 1.9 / 1.7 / 1.88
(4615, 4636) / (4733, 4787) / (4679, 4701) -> 0.03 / 1.85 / 1.82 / 1.87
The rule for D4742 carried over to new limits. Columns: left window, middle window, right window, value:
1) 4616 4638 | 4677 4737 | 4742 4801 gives 1.6 angstrom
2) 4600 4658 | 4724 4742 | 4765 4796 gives -0.3 angstrom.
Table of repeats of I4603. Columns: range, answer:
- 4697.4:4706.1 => 1.75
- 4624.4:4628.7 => 1.87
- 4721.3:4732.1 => 1.91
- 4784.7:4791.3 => 1.82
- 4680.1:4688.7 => 1.87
